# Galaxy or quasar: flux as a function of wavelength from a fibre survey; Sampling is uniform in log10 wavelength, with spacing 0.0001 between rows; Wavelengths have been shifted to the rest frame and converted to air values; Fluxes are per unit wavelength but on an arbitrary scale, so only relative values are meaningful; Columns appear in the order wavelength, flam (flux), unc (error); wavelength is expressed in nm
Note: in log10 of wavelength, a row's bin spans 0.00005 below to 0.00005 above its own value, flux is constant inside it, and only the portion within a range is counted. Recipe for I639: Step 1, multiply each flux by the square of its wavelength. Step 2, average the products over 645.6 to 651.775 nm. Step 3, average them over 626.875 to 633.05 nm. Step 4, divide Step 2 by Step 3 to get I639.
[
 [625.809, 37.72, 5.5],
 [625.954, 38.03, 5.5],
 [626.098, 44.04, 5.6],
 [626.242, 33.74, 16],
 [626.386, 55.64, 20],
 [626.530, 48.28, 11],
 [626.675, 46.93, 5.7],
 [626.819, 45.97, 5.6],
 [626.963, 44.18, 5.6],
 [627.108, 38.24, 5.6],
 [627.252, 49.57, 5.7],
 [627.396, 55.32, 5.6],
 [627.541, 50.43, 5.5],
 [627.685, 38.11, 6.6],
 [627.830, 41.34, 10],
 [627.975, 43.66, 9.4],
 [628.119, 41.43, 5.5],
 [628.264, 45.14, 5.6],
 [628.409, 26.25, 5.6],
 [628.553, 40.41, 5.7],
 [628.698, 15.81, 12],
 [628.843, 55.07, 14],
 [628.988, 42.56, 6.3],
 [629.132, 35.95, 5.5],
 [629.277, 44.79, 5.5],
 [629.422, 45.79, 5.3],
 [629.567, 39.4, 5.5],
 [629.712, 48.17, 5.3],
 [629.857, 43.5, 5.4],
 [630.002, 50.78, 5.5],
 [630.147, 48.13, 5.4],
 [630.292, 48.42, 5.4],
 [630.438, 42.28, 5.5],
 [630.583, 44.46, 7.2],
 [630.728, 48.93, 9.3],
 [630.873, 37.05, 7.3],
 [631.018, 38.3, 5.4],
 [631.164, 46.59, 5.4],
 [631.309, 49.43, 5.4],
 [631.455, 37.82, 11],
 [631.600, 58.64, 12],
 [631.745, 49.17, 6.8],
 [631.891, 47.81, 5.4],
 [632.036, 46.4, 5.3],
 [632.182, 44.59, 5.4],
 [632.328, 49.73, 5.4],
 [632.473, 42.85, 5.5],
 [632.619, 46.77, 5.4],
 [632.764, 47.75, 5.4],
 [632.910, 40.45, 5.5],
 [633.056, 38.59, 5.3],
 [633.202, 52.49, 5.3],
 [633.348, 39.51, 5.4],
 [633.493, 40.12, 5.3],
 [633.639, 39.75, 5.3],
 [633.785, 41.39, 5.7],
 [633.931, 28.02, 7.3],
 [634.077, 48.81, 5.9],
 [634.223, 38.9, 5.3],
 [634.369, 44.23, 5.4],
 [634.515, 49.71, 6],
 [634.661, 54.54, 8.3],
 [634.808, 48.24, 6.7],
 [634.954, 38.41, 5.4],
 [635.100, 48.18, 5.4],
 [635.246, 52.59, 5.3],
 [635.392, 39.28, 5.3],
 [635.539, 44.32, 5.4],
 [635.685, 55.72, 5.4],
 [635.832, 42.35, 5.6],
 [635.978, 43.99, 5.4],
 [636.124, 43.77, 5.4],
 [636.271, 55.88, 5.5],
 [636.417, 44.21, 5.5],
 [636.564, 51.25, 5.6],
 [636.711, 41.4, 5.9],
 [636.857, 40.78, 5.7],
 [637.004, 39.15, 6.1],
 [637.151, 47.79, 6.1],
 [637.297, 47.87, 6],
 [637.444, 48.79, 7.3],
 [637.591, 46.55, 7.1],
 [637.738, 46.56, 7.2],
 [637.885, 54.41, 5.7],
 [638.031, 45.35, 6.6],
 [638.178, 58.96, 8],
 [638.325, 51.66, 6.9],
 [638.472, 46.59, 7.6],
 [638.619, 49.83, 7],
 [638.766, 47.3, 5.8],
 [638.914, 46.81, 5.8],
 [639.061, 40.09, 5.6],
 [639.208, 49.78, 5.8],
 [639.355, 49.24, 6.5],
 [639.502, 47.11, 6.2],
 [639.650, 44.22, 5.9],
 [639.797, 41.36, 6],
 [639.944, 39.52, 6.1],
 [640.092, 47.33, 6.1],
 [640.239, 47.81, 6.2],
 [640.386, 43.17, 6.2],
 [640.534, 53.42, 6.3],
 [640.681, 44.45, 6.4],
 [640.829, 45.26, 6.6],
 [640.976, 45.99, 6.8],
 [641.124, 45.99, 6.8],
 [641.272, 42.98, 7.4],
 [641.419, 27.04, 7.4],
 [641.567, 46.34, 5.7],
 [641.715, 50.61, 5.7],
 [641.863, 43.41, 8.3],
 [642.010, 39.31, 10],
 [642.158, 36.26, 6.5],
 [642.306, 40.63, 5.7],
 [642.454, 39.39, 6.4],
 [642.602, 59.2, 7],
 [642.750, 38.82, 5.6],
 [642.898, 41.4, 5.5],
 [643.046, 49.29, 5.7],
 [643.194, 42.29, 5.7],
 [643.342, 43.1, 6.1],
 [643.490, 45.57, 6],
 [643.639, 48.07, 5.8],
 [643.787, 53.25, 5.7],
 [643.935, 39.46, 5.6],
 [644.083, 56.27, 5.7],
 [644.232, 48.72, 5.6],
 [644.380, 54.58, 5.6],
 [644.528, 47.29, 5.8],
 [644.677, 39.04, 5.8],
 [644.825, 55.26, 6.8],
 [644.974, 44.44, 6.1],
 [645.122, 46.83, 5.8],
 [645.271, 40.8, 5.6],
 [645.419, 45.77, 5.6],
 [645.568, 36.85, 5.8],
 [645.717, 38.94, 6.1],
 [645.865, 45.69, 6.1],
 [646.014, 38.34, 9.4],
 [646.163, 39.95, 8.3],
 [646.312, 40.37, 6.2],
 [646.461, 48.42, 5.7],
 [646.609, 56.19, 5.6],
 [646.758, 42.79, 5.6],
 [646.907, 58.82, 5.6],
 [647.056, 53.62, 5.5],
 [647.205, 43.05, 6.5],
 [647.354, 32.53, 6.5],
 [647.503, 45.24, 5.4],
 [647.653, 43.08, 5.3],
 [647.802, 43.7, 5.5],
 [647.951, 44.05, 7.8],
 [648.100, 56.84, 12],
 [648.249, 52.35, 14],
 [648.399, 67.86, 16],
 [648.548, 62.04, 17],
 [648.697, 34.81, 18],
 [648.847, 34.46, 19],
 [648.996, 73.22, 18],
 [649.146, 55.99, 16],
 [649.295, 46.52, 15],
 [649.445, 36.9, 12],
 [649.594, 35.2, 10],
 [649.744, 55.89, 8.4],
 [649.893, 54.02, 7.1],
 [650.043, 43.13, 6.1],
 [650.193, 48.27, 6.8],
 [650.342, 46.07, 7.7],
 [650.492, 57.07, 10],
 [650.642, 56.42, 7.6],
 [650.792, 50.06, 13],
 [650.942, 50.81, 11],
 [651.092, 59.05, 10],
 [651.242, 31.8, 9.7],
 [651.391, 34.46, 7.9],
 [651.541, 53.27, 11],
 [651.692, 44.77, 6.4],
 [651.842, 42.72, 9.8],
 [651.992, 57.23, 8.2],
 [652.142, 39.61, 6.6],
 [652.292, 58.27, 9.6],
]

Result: 1.1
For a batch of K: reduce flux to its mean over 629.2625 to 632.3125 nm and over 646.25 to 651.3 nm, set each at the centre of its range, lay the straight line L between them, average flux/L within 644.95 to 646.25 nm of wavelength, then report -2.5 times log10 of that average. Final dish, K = 0.16 mag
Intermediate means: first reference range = 45.8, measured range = 41.8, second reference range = 48.9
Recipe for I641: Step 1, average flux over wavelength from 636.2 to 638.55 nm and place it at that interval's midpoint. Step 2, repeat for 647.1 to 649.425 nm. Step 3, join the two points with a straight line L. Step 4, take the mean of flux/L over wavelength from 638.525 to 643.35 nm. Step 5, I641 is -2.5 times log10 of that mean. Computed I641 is 0.087 mag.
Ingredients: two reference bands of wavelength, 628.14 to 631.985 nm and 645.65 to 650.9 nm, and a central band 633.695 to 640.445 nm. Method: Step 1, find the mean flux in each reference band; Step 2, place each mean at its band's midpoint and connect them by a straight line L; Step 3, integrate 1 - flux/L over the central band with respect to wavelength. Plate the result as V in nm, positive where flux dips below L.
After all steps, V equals -0.13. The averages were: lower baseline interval 43.5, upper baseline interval 48.1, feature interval 46.2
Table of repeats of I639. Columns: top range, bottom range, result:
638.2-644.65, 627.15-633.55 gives 1.07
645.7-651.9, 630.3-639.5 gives 1.09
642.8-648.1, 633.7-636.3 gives 1.04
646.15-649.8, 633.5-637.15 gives 1.12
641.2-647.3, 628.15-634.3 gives 1.09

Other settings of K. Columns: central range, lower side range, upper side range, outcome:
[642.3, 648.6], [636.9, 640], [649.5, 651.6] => 0.02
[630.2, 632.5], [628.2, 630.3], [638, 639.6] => -0.06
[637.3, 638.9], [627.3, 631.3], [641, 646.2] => -0.13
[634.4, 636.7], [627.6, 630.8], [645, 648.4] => -0.09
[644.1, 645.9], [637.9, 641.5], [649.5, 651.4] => 0.03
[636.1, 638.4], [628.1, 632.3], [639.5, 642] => -0.09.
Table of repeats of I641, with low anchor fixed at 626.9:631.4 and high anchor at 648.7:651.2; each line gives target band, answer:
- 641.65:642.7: 0.08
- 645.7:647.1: 0.04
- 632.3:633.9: 0.03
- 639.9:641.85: 0.05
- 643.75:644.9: -0.03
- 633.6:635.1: 0.03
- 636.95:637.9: -0.03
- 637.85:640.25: -0.03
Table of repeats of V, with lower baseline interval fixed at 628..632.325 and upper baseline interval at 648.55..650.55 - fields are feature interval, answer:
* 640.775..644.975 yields 0.14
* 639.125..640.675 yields -0.01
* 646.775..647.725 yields 0.04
